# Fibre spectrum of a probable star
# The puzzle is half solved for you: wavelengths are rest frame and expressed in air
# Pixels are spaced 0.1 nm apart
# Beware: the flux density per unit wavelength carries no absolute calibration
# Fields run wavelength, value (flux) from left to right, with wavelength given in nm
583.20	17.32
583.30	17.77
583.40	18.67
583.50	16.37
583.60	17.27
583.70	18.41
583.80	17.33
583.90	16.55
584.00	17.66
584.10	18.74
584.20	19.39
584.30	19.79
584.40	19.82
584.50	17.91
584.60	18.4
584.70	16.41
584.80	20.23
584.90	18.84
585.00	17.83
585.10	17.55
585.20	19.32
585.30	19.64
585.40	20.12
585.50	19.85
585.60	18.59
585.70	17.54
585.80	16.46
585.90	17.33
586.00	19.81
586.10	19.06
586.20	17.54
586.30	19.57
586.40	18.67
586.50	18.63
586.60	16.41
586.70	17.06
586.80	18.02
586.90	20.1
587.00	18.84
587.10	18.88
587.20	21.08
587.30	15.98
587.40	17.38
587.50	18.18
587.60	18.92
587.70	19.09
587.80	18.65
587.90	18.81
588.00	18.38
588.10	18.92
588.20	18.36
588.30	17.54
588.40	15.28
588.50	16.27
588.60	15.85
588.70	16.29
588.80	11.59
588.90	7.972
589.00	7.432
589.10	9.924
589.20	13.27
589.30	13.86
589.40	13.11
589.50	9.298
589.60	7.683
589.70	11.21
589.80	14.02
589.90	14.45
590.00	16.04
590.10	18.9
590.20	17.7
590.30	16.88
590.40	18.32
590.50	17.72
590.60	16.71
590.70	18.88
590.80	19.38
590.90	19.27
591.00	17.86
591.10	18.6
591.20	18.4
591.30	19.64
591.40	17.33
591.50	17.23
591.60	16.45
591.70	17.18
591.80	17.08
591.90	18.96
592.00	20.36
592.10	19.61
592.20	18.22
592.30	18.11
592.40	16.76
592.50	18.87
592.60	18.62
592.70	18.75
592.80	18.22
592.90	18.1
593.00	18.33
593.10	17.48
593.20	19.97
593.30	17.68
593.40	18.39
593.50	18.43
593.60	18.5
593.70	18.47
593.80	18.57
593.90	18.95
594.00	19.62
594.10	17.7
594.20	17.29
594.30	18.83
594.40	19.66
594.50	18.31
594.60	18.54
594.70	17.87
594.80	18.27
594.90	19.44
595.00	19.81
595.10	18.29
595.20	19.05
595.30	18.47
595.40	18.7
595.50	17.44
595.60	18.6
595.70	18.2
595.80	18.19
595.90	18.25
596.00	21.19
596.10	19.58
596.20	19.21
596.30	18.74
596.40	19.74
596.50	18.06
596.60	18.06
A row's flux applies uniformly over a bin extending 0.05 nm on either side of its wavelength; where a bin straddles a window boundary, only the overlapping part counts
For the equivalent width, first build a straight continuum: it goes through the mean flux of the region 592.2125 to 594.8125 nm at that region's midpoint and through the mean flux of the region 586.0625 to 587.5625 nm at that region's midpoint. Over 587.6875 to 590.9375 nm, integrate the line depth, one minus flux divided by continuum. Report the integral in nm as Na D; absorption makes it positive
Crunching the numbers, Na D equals 0.54 nm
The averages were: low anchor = 18.4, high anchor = 18.4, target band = 15.3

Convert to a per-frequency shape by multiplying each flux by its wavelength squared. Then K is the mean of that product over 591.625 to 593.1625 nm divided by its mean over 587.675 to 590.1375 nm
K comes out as 1.3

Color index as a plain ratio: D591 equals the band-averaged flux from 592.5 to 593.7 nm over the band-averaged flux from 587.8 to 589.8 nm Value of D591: 1.33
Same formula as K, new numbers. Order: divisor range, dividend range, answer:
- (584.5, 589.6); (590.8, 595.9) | 1.11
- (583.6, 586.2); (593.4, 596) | 1.04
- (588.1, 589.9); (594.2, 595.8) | 1.45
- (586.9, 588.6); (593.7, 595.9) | 1.05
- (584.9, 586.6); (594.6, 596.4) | 1.05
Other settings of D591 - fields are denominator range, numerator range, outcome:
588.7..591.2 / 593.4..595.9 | 1.26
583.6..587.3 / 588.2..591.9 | 0.84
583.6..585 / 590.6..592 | 0.99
